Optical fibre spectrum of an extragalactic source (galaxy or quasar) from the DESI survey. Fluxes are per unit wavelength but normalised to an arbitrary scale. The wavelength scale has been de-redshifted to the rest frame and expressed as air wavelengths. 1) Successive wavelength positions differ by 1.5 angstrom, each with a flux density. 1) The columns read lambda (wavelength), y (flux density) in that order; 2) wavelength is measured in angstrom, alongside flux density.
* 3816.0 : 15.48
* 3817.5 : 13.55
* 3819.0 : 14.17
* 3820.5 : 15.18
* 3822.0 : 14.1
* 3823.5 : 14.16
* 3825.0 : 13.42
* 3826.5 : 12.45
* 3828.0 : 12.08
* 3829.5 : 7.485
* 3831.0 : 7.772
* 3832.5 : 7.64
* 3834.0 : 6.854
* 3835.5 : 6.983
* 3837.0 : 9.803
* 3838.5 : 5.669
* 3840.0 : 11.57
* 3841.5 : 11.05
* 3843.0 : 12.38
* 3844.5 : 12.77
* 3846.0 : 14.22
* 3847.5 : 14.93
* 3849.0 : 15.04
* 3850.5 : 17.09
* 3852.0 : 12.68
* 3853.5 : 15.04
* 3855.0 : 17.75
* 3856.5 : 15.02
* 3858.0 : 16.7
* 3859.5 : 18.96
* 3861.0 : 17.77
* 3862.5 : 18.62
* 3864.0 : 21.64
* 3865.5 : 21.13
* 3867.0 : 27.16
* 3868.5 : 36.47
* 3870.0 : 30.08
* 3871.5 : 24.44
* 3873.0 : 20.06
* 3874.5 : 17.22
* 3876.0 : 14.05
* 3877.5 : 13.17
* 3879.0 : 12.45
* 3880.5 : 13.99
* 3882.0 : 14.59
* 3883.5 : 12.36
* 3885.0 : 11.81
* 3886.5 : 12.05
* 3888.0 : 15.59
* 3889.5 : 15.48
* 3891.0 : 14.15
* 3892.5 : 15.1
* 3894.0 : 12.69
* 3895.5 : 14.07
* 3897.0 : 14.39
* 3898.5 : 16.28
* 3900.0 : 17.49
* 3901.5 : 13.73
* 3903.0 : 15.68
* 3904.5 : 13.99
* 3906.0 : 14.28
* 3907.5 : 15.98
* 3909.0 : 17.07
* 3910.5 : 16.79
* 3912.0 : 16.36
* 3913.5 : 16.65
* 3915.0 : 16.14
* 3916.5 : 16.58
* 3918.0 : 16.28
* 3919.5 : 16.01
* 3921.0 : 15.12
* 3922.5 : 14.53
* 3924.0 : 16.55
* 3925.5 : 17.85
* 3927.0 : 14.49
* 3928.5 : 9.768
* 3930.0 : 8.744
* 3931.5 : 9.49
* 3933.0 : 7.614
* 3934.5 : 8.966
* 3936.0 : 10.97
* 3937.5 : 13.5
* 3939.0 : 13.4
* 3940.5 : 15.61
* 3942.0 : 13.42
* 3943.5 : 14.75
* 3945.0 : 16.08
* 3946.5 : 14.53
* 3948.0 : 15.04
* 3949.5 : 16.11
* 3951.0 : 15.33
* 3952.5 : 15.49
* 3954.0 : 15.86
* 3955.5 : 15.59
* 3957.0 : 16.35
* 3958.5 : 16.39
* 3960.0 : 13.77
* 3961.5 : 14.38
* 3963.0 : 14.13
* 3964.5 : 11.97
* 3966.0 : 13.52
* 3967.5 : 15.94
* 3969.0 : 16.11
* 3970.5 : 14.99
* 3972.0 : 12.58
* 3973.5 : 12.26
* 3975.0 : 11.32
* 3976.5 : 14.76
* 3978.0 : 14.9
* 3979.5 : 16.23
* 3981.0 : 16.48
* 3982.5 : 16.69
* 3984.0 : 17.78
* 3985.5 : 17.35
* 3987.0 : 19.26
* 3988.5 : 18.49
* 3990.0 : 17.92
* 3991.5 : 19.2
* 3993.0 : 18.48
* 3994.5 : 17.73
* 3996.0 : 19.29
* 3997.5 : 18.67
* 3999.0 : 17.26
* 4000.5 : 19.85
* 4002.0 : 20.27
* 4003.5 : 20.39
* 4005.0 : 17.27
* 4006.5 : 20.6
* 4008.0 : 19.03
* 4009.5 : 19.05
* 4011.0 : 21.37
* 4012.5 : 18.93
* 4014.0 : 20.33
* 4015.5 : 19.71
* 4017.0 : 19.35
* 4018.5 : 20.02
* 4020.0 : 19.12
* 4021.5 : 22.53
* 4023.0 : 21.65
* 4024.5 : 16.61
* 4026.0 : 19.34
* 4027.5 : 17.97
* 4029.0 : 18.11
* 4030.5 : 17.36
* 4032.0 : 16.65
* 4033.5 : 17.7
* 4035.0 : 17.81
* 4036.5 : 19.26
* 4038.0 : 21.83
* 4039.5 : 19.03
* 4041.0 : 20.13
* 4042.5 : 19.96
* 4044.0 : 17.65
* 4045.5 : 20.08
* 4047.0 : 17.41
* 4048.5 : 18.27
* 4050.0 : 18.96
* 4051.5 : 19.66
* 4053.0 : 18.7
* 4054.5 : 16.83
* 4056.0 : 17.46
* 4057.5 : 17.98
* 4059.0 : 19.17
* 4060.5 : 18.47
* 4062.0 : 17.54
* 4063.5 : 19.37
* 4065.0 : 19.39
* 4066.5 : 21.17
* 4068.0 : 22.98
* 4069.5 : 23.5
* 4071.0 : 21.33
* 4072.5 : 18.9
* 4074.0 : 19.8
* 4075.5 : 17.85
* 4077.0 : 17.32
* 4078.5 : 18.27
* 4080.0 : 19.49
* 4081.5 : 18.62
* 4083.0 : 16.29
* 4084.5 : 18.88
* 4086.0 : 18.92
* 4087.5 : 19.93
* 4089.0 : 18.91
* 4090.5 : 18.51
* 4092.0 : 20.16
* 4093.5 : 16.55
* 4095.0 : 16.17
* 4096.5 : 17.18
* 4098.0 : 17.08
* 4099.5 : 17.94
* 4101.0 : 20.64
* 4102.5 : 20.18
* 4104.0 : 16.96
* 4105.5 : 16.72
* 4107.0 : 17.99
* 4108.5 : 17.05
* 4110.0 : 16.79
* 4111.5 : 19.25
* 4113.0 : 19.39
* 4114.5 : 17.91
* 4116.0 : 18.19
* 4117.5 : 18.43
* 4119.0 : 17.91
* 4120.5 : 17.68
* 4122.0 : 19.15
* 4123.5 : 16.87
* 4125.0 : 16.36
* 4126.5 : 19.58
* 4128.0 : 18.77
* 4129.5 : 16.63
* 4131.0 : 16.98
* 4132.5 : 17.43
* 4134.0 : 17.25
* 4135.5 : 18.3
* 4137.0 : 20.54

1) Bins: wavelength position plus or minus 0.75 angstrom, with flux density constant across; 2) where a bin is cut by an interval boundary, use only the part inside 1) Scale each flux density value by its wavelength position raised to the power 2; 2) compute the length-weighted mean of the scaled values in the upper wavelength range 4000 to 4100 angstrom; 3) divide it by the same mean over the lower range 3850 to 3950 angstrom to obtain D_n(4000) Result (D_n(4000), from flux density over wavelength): 1.30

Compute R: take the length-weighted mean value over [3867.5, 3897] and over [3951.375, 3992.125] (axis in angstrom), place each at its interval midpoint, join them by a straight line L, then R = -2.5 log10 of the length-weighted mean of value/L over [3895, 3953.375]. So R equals 0.124 mag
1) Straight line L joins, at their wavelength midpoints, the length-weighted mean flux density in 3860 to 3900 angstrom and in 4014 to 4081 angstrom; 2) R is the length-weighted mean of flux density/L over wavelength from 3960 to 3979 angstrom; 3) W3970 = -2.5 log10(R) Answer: 0.30 mag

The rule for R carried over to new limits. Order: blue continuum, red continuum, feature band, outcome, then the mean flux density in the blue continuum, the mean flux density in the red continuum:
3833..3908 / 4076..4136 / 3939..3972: 0.109 mag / 15.6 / 18.1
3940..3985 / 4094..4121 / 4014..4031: -0.192 mag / 15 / 18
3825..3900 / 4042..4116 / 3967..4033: -0.034 mag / 15.1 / 18.7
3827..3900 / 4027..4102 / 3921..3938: 0.320 mag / 15.1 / 18.8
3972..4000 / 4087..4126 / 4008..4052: -0.113 mag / 16.8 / 18.1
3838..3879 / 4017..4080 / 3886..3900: 0.212 mag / 17.5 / 19.1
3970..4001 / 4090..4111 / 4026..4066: -0.077 mag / 16.7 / 17.9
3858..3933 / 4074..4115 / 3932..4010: 0.085 mag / 16.3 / 18.2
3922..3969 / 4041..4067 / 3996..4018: -0.169 mag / 13.9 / 18.7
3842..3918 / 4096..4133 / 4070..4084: -0.059 mag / 16.6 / 18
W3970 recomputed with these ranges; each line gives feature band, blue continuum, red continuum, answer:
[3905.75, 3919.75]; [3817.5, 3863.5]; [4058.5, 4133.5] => -0.12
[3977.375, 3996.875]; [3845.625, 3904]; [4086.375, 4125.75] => -0.01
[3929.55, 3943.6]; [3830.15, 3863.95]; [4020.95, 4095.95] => 0.33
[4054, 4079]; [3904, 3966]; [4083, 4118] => -0.11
